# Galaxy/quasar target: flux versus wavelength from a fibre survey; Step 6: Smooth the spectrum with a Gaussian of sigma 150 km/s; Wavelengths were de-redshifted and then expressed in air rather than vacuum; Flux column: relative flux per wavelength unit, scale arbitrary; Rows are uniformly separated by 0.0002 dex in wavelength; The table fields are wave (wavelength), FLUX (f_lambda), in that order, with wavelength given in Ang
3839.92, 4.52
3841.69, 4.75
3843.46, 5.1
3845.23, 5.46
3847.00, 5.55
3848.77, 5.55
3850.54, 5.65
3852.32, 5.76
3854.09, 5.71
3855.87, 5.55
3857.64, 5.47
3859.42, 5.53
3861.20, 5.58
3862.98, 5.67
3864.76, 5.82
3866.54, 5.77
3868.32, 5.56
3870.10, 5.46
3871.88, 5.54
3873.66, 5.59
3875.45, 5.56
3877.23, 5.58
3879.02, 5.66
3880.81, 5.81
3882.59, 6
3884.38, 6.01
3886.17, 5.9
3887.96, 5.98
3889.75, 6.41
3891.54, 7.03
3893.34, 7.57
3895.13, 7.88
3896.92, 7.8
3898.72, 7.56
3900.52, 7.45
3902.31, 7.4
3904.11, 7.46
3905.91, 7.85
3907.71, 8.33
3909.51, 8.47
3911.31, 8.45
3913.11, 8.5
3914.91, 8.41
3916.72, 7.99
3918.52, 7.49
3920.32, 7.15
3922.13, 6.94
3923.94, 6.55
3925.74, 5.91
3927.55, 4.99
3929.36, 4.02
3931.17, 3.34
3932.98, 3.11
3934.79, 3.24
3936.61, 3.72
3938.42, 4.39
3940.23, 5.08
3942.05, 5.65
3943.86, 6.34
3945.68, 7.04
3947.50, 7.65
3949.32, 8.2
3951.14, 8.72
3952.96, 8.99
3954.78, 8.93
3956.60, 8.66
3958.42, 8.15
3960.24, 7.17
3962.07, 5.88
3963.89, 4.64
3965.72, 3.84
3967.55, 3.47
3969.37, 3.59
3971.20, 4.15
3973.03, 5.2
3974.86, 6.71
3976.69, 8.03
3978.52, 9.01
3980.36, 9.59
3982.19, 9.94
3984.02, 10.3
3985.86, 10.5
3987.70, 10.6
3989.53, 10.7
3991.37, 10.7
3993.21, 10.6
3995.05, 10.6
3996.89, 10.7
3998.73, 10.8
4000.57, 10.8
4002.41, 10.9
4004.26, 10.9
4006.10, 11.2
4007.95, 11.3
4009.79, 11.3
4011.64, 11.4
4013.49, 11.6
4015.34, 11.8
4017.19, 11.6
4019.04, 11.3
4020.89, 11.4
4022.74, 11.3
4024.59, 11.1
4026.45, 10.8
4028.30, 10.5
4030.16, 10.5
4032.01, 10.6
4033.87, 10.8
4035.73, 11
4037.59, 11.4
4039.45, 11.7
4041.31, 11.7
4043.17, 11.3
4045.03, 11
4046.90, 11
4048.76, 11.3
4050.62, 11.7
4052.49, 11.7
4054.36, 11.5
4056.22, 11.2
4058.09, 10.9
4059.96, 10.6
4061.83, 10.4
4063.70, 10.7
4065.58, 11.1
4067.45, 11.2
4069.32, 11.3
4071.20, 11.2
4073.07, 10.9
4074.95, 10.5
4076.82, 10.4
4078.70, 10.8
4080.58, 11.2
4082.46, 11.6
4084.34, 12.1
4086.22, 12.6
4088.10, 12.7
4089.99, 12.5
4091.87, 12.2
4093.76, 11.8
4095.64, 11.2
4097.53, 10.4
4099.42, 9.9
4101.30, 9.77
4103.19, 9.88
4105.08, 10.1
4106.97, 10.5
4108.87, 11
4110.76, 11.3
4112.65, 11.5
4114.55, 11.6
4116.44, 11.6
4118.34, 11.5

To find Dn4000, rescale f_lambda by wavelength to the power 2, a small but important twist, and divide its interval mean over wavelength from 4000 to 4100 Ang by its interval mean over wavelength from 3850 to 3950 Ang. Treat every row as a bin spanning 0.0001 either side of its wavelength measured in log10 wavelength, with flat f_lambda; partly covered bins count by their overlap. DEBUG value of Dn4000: 1.9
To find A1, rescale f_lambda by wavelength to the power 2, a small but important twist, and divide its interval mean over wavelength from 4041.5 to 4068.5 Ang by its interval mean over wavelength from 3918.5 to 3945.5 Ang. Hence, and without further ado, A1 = 2.29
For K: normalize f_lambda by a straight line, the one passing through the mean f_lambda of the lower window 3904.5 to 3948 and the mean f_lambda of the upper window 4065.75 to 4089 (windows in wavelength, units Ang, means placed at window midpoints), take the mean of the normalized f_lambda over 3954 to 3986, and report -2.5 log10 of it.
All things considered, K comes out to 0.11 mag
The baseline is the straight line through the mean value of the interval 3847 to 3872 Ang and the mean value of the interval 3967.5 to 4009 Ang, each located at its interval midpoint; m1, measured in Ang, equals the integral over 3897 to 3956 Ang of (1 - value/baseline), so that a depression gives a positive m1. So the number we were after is 5.6 Ang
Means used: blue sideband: 5.62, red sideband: 9.28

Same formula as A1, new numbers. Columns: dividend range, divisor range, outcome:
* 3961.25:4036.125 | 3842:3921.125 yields 1.56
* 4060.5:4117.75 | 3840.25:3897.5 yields 2.12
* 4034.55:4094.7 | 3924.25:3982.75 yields 1.95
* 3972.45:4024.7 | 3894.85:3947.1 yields 1.68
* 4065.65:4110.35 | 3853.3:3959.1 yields 1.88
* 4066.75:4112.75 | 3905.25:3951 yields 1.89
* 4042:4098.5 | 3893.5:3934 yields 1.76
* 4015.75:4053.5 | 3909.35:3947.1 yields 1.97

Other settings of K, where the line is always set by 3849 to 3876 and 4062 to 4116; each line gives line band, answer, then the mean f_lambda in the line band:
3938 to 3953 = 0.12 mag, 6.86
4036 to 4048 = -0.14 mag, 11.3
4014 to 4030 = -0.18 mag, 11.2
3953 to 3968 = 0.21 mag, 6.58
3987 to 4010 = -0.21 mag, 10.8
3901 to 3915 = -0.20 mag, 8.08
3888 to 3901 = -0.14 mag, 7.29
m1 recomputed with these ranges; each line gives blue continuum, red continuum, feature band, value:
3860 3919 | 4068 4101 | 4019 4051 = -3.0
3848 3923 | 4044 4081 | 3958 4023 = 0.8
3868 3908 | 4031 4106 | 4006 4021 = -2.6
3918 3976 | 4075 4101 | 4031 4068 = -4.7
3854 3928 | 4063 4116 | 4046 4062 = -1.3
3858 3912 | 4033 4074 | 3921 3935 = 5.1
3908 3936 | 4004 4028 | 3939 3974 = 7.3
